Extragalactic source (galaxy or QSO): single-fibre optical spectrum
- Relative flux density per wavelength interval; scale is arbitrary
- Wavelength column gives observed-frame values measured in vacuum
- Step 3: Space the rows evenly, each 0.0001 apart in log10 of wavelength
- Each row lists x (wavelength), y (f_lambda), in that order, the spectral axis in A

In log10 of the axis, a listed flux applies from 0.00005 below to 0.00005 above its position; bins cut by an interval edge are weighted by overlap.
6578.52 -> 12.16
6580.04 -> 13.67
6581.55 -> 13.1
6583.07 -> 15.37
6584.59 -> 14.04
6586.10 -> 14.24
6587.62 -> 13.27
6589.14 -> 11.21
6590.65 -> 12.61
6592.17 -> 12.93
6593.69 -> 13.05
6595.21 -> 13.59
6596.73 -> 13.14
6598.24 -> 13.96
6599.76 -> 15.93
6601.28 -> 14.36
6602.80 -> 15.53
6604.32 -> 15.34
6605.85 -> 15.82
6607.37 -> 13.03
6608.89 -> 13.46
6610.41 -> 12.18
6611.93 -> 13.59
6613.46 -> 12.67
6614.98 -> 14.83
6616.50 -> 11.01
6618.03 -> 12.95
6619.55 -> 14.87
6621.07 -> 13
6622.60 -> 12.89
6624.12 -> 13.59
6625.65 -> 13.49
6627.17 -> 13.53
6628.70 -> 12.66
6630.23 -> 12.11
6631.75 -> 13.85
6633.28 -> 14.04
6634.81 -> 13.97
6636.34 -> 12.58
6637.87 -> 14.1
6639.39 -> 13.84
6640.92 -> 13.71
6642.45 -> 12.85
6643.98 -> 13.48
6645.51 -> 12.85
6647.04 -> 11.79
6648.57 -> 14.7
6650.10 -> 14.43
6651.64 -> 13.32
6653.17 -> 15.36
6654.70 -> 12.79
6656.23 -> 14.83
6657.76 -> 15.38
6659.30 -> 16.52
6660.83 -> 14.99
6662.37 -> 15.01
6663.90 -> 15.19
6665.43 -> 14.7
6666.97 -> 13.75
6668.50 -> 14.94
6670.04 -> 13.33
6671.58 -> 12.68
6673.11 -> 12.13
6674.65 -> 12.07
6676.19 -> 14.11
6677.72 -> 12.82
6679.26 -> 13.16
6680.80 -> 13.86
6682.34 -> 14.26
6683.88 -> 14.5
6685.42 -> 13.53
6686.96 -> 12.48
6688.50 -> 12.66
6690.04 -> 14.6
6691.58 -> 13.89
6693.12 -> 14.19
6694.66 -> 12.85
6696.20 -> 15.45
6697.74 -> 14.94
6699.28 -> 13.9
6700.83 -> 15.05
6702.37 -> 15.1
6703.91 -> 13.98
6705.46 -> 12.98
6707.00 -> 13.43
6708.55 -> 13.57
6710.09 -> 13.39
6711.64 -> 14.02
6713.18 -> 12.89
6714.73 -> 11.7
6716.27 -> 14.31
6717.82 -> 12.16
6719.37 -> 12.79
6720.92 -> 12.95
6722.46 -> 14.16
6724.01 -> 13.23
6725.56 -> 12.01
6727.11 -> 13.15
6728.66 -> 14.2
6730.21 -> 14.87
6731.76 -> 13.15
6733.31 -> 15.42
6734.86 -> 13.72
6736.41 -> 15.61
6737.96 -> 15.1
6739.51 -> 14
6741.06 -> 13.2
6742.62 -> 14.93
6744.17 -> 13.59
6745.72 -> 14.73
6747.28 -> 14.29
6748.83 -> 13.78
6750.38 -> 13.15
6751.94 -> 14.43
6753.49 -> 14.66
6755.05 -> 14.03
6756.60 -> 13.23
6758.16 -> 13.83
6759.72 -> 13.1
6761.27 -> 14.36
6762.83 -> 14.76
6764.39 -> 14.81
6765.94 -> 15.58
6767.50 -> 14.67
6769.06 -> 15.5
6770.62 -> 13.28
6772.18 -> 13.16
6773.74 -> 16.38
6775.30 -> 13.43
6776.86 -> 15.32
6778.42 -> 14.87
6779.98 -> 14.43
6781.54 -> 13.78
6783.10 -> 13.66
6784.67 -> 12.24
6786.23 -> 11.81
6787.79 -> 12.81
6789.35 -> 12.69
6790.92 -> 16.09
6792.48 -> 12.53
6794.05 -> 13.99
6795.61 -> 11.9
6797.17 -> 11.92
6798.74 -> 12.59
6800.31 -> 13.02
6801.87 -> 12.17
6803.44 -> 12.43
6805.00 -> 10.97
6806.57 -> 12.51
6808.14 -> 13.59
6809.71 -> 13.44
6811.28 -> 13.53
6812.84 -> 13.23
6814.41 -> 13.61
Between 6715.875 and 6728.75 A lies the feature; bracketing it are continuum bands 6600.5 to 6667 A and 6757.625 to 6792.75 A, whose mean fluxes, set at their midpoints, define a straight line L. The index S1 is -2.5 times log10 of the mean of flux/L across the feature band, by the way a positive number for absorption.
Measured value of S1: 0.07 mag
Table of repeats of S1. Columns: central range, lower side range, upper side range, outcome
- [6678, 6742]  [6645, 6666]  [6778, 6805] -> 0.009 mag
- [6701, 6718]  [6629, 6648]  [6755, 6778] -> 0.029 mag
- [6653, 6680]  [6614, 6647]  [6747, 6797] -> -0.048 mag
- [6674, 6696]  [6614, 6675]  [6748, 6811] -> 0.010 mag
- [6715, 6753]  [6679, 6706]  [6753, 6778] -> 0.028 mag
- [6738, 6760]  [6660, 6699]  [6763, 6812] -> -0.026 mag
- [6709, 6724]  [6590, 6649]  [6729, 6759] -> 0.070 mag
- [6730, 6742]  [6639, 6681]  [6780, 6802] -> -0.077 mag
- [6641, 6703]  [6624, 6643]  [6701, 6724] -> -0.043 mag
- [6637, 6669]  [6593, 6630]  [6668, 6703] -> -0.039 mag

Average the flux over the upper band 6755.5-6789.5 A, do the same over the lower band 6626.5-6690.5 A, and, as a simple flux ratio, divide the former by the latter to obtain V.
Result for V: 1.02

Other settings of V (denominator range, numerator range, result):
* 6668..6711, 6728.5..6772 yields 1.04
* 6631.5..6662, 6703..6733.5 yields 0.96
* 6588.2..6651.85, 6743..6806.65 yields 1.01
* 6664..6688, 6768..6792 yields 1.03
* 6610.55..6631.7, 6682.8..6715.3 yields 1.05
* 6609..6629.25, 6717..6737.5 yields 1.04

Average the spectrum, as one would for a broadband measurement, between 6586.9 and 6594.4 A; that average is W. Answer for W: 12.6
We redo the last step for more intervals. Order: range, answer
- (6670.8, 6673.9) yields 12.4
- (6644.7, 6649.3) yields 13.1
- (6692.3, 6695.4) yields 13.5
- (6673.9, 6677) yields 13.1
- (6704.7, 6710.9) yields 13.3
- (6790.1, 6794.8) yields 14.2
